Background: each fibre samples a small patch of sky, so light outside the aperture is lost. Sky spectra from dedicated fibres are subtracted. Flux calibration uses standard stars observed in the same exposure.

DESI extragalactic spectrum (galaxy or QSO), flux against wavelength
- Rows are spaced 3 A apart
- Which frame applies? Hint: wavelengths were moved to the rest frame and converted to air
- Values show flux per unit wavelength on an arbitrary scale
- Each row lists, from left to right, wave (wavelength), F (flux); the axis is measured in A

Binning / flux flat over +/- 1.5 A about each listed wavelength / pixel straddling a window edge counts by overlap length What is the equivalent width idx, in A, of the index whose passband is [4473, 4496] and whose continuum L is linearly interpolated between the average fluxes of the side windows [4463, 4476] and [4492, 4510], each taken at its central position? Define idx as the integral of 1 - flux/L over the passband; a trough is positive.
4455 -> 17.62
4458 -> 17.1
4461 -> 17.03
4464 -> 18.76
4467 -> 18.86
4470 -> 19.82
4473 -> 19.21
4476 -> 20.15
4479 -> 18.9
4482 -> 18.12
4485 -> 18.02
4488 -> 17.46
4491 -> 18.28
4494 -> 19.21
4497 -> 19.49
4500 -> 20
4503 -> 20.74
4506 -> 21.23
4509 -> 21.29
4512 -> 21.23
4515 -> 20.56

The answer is 1.3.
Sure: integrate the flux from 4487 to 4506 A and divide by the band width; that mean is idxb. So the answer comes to 19.4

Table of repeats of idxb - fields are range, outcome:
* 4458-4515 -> 19.3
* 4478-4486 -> 18.3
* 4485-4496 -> 18.3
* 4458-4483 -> 18.8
